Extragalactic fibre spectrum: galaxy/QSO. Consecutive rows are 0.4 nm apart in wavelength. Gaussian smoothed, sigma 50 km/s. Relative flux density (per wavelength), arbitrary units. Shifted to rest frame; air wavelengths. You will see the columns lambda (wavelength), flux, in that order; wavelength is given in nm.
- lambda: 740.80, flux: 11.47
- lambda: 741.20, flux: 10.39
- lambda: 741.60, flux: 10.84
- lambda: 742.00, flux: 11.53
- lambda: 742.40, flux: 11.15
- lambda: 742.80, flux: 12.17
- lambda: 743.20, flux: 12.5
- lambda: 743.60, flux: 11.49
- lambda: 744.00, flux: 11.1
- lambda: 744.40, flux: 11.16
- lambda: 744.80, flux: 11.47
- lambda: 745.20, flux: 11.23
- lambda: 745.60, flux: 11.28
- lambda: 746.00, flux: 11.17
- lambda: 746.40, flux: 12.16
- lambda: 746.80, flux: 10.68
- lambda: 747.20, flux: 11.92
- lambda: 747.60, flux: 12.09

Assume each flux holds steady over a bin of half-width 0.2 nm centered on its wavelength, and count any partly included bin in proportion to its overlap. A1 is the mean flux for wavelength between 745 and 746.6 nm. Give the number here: 11.5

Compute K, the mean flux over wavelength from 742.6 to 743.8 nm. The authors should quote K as 12.1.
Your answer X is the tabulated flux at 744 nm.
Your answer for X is 11.1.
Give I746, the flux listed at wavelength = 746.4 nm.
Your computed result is 12.16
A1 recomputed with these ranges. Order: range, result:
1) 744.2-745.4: 11.3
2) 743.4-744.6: 11.3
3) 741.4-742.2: 11.2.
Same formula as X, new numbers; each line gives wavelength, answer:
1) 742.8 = 12.17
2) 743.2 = 12.5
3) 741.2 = 10.39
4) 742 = 11.53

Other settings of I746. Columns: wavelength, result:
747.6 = 12.09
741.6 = 10.84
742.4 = 11.15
